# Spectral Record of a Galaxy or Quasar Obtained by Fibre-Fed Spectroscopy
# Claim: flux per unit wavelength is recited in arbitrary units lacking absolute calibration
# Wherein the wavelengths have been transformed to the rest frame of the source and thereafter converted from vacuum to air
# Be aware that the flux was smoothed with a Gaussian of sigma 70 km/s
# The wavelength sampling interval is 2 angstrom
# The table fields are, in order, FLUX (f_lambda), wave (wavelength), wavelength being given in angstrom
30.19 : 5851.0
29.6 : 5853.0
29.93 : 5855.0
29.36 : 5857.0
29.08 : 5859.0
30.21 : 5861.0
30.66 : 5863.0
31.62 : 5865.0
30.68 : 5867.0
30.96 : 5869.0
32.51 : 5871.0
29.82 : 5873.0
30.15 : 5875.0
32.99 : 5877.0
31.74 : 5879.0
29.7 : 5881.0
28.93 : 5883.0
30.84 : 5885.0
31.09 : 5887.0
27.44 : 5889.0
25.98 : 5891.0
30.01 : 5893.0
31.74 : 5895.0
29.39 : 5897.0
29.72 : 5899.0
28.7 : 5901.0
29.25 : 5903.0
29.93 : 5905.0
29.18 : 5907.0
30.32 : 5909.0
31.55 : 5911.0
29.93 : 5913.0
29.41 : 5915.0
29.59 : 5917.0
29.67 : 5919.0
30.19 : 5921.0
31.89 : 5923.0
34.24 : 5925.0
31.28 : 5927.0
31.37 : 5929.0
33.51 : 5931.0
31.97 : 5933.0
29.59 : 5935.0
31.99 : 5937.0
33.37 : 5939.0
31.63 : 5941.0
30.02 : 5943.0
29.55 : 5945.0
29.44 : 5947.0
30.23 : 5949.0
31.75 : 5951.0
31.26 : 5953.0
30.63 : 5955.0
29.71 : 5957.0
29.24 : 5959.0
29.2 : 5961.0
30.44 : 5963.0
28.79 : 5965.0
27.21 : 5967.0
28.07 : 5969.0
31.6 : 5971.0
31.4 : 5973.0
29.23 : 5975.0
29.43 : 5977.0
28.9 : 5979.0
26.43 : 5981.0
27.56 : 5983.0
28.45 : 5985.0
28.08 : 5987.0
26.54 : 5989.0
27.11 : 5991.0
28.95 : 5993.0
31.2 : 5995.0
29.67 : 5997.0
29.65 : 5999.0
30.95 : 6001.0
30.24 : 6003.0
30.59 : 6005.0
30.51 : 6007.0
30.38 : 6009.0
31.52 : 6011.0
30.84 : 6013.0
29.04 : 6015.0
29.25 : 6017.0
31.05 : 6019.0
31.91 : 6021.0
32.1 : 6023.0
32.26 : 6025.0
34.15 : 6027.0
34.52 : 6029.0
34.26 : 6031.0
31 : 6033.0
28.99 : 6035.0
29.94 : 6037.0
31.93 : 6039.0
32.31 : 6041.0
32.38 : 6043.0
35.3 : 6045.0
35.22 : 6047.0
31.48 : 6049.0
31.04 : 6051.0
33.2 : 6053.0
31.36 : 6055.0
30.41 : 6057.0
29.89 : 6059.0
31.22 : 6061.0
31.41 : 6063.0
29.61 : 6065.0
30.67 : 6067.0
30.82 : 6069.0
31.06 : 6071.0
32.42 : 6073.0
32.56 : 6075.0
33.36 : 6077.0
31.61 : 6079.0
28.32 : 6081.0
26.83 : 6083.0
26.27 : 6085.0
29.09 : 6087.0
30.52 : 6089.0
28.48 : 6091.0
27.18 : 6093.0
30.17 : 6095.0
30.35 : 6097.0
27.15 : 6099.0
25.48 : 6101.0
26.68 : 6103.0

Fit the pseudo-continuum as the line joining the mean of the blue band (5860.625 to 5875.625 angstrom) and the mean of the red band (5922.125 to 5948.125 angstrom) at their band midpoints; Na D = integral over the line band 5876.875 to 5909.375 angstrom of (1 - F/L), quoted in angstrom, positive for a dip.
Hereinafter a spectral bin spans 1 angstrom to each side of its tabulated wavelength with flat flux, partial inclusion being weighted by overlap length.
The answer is 1.4 angstrom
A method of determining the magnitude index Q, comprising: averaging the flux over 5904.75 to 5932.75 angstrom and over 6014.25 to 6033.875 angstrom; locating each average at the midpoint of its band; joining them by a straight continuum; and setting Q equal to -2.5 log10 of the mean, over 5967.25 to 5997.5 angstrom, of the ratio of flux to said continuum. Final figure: 0.10 mag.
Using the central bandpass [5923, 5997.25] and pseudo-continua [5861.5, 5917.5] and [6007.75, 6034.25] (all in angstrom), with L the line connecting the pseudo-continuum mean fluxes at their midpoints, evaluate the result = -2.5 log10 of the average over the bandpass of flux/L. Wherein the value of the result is 0.03 mag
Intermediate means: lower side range 30.1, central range 30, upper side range 31.7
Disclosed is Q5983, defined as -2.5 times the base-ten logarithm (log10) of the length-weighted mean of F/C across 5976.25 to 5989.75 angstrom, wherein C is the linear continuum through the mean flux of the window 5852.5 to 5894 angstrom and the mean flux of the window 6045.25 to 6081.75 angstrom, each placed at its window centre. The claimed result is 0.11 mag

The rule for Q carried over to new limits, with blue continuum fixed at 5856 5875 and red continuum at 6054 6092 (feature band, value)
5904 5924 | 0.011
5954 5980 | 0.032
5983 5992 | 0.107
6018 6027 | -0.060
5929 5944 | -0.044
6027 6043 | -0.058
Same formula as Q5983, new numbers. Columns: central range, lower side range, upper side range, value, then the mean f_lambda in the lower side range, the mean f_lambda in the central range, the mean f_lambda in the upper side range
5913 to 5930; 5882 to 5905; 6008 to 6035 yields -0.04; 29.4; 30.9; 31.6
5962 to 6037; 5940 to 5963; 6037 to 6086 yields 0.02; 30.3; 30.1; 31.3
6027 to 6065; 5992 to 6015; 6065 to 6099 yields -0.07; 30.3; 32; 29.9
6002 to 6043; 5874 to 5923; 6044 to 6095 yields -0.03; 29.9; 31.4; 30.8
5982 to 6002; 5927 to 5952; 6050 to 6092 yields 0.08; 31.2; 28.8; 30.5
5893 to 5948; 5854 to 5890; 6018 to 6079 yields 0.01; 30.4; 30.7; 31.9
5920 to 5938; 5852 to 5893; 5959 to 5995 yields -0.08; 30.2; 31.8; 28.8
